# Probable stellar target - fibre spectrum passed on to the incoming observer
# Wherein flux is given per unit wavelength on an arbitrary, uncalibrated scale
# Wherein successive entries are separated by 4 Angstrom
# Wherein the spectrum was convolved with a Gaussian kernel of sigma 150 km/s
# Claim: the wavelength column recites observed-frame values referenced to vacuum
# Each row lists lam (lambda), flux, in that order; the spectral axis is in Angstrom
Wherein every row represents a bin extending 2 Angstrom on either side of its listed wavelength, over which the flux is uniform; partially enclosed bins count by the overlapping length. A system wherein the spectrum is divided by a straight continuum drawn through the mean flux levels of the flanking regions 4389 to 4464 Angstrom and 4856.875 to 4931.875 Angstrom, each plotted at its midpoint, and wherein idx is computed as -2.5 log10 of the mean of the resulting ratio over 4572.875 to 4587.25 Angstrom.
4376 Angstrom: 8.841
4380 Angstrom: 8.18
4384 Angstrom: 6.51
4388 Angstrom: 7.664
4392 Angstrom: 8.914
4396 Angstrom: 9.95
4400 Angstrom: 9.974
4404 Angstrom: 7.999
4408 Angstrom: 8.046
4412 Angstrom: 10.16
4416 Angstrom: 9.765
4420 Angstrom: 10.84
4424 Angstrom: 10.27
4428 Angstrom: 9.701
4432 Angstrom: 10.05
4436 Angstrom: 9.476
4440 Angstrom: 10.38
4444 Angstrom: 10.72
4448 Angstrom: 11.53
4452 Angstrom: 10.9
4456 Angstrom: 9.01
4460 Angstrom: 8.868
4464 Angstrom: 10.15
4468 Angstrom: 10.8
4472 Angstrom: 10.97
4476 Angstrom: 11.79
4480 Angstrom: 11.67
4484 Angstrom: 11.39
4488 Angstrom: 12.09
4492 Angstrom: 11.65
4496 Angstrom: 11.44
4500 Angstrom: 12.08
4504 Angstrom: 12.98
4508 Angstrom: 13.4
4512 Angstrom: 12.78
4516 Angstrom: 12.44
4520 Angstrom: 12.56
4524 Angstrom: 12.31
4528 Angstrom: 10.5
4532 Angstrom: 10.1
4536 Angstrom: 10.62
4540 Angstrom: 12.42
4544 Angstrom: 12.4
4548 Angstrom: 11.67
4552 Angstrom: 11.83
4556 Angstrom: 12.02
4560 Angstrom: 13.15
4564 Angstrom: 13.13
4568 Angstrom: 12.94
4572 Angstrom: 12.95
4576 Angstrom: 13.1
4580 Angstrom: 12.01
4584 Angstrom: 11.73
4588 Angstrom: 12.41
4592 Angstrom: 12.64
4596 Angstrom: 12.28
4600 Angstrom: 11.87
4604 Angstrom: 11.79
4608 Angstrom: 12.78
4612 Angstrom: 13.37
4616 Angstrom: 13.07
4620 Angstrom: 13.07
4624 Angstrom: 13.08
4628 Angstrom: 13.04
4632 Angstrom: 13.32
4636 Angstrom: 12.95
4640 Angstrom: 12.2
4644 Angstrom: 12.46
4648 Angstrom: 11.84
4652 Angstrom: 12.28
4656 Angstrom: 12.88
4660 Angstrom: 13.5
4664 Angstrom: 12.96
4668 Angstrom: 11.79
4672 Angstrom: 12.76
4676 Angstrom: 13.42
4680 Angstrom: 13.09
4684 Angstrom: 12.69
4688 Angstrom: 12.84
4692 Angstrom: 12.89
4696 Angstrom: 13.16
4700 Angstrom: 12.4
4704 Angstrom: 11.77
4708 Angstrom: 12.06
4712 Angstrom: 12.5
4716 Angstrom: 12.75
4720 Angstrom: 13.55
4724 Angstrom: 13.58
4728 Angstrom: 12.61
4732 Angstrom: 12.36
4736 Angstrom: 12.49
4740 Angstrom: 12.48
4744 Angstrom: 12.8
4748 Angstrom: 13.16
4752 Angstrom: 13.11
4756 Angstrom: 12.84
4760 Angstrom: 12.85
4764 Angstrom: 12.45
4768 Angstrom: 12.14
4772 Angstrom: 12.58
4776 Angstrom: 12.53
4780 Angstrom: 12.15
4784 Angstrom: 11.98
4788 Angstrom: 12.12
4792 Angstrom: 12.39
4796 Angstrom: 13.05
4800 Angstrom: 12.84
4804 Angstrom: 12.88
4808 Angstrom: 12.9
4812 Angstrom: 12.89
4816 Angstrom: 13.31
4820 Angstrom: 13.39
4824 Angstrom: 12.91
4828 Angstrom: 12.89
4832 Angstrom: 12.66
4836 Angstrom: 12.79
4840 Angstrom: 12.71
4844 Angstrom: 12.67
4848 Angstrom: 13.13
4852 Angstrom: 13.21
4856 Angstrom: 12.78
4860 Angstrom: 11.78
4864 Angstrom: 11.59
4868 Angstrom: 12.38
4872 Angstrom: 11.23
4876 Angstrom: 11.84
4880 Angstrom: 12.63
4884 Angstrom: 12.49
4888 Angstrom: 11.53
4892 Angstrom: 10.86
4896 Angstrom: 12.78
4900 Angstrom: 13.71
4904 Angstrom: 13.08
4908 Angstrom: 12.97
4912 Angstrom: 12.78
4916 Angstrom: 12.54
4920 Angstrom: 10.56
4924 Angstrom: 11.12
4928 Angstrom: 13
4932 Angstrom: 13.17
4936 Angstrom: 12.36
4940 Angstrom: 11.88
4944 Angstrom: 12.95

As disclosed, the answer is -0.17 mag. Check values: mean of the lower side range 9.79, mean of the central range 12.3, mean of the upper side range 12.2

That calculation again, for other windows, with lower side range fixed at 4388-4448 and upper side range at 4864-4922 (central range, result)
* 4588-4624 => -0.18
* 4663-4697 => -0.16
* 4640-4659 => -0.14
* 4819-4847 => -0.08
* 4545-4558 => -0.14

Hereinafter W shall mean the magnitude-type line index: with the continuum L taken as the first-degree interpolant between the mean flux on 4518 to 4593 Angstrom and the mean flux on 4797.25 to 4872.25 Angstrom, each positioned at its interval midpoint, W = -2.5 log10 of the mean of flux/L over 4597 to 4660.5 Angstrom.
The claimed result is -0.04 mag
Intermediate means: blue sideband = 12.1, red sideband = 12.7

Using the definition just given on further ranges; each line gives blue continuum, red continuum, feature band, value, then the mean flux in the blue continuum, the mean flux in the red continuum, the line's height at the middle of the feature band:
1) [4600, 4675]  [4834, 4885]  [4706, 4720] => 0.00 mag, 12.7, 12.4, 12.6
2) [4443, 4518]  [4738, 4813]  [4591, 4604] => -0.02 mag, 11.4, 12.6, 11.9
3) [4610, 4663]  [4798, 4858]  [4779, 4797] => 0.05 mag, 12.9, 12.9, 12.9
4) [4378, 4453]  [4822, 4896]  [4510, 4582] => -0.18 mag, 9.51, 12.3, 10.3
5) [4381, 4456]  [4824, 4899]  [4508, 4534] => -0.17 mag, 9.57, 12.4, 10.2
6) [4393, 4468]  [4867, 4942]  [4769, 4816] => -0.08 mag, 9.89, 12.3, 11.7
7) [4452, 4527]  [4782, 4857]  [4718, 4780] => -0.02 mag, 11.5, 12.8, 12.5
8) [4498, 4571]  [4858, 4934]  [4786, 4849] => -0.05 mag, 12.2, 12.2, 12.2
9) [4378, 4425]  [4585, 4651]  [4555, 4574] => -0.10 mag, 9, 12.6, 11.7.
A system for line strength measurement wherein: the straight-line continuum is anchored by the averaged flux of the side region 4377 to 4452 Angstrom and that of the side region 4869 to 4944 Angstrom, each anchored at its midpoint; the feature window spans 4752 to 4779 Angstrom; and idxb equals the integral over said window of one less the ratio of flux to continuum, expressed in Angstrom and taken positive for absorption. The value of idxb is -2.6 Angstrom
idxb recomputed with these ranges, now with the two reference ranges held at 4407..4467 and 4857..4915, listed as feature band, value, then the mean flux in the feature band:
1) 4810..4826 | -1.6 Angstrom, 13.1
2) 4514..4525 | -2.1 Angstrom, 12.4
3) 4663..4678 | -2.0 Angstrom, 12.7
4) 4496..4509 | -2.8 Angstrom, 12.6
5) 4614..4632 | -3.5 Angstrom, 13.1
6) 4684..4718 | -3.6 Angstrom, 12.6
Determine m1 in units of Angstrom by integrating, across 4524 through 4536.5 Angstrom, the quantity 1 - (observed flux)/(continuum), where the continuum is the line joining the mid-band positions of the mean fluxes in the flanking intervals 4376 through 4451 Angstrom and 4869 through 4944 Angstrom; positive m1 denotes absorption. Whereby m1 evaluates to -0.7 Angstrom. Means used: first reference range 9.45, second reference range 12.3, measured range 10.7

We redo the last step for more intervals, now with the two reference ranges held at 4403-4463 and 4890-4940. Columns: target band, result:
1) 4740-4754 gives -1.7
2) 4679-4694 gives -2.2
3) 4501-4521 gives -4.9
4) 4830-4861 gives -1.9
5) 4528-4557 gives -2.9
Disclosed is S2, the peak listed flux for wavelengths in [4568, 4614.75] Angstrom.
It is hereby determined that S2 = 13.37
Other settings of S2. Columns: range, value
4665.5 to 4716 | 13.42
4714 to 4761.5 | 13.58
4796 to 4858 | 13.39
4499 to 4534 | 13.4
